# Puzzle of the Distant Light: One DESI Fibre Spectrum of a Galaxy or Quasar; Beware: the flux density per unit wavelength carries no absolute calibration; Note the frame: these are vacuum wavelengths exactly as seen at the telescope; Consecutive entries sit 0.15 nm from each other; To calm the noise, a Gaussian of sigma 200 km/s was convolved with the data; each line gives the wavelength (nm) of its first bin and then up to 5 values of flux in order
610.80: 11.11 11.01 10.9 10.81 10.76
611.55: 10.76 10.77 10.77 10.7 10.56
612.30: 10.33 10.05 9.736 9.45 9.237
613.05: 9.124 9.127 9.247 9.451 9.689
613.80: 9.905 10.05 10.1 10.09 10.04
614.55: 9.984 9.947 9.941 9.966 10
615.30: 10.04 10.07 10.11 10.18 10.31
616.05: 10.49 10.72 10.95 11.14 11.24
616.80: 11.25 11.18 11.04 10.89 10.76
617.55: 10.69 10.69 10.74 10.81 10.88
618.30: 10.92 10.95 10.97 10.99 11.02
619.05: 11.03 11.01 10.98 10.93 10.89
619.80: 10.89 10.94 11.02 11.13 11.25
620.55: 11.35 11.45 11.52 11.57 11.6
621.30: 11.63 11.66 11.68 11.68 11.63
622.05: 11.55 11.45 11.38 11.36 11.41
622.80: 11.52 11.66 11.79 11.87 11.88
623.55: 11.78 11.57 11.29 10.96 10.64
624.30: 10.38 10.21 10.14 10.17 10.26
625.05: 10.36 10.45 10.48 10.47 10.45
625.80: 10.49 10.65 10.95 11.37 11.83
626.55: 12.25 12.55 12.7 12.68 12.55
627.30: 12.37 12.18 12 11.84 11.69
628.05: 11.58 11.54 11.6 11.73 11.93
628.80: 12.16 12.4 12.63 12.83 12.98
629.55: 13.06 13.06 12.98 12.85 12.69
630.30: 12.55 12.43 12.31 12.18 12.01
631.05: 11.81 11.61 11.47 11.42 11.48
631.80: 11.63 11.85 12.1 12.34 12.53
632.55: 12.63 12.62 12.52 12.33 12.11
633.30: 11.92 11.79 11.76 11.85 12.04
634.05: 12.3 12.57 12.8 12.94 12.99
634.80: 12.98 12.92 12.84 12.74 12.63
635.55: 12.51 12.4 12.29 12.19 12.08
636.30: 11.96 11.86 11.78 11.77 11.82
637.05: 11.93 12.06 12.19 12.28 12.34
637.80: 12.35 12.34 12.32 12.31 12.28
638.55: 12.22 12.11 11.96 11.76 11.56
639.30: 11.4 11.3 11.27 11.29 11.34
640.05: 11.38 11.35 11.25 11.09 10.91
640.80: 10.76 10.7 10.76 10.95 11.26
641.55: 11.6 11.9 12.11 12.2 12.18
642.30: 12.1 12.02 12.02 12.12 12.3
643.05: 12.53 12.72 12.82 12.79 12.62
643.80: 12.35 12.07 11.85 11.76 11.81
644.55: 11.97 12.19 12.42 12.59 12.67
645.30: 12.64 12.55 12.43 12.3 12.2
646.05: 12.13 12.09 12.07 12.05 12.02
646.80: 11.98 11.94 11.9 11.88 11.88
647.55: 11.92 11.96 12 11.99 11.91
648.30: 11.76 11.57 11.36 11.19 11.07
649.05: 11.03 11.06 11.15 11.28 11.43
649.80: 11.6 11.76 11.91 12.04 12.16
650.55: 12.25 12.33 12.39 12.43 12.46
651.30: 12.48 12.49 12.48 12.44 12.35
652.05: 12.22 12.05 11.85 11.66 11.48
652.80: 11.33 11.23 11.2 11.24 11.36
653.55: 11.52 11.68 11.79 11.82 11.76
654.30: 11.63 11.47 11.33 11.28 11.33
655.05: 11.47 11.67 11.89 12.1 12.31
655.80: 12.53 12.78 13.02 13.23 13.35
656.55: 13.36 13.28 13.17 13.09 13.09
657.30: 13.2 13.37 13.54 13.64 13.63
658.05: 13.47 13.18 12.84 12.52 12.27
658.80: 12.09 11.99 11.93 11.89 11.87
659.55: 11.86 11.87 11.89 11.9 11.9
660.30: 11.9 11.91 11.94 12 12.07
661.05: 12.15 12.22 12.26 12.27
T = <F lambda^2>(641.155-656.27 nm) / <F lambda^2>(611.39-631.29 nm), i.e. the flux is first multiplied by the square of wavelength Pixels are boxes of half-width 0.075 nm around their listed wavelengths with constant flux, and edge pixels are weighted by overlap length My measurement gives 1.2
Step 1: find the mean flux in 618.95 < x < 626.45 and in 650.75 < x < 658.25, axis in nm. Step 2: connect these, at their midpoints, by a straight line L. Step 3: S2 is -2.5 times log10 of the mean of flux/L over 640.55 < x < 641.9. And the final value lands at 0.06 mag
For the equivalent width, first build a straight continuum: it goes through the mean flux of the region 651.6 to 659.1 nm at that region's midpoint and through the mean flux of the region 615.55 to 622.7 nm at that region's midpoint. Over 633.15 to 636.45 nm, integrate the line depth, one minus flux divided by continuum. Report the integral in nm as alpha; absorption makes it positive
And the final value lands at -0.22 nm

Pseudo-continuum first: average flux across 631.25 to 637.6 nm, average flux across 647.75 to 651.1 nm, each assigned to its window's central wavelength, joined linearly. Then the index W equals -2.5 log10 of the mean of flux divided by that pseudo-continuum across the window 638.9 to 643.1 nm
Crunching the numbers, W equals 0.042 mag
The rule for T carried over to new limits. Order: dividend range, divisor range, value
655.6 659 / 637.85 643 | 1.17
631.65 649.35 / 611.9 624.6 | 1.20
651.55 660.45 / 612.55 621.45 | 1.31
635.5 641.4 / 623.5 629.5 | 1.06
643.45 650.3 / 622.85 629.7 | 1.10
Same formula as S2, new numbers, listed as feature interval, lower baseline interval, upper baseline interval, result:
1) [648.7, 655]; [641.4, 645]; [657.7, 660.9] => 0.05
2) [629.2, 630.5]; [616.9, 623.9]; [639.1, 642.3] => -0.14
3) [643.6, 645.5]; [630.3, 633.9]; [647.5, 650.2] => -0.05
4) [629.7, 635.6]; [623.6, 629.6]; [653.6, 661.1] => -0.06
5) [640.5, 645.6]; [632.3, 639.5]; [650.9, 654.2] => 0.01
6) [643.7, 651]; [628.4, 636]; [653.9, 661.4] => 0.04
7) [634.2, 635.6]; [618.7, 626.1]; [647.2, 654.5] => -0.13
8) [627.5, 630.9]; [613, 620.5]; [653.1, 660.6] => -0.11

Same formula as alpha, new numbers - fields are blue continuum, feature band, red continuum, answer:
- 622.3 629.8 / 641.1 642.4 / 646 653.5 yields 0.00 nm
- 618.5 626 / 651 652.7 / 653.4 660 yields 0.00 nm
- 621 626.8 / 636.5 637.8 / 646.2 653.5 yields -0.06 nm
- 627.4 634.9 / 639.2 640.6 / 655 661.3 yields 0.12 nm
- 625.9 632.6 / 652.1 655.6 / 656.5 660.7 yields 0.26 nm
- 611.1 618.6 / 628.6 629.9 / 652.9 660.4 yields -0.20 nm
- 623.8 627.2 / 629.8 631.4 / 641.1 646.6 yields -0.13 nm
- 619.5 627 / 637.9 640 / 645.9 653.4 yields -0.04 nm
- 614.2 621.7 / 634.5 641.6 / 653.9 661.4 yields -0.18 nm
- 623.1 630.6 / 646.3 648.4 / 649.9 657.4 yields 0.02 nm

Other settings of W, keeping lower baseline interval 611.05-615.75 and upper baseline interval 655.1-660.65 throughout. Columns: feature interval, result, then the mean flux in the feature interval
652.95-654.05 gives 0.08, 11.5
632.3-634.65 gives -0.11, 12.3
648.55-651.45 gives 0.03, 11.8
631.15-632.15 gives -0.05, 11.6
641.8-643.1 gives -0.04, 12.2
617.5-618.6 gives -0.05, 10.8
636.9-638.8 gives -0.07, 12.2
